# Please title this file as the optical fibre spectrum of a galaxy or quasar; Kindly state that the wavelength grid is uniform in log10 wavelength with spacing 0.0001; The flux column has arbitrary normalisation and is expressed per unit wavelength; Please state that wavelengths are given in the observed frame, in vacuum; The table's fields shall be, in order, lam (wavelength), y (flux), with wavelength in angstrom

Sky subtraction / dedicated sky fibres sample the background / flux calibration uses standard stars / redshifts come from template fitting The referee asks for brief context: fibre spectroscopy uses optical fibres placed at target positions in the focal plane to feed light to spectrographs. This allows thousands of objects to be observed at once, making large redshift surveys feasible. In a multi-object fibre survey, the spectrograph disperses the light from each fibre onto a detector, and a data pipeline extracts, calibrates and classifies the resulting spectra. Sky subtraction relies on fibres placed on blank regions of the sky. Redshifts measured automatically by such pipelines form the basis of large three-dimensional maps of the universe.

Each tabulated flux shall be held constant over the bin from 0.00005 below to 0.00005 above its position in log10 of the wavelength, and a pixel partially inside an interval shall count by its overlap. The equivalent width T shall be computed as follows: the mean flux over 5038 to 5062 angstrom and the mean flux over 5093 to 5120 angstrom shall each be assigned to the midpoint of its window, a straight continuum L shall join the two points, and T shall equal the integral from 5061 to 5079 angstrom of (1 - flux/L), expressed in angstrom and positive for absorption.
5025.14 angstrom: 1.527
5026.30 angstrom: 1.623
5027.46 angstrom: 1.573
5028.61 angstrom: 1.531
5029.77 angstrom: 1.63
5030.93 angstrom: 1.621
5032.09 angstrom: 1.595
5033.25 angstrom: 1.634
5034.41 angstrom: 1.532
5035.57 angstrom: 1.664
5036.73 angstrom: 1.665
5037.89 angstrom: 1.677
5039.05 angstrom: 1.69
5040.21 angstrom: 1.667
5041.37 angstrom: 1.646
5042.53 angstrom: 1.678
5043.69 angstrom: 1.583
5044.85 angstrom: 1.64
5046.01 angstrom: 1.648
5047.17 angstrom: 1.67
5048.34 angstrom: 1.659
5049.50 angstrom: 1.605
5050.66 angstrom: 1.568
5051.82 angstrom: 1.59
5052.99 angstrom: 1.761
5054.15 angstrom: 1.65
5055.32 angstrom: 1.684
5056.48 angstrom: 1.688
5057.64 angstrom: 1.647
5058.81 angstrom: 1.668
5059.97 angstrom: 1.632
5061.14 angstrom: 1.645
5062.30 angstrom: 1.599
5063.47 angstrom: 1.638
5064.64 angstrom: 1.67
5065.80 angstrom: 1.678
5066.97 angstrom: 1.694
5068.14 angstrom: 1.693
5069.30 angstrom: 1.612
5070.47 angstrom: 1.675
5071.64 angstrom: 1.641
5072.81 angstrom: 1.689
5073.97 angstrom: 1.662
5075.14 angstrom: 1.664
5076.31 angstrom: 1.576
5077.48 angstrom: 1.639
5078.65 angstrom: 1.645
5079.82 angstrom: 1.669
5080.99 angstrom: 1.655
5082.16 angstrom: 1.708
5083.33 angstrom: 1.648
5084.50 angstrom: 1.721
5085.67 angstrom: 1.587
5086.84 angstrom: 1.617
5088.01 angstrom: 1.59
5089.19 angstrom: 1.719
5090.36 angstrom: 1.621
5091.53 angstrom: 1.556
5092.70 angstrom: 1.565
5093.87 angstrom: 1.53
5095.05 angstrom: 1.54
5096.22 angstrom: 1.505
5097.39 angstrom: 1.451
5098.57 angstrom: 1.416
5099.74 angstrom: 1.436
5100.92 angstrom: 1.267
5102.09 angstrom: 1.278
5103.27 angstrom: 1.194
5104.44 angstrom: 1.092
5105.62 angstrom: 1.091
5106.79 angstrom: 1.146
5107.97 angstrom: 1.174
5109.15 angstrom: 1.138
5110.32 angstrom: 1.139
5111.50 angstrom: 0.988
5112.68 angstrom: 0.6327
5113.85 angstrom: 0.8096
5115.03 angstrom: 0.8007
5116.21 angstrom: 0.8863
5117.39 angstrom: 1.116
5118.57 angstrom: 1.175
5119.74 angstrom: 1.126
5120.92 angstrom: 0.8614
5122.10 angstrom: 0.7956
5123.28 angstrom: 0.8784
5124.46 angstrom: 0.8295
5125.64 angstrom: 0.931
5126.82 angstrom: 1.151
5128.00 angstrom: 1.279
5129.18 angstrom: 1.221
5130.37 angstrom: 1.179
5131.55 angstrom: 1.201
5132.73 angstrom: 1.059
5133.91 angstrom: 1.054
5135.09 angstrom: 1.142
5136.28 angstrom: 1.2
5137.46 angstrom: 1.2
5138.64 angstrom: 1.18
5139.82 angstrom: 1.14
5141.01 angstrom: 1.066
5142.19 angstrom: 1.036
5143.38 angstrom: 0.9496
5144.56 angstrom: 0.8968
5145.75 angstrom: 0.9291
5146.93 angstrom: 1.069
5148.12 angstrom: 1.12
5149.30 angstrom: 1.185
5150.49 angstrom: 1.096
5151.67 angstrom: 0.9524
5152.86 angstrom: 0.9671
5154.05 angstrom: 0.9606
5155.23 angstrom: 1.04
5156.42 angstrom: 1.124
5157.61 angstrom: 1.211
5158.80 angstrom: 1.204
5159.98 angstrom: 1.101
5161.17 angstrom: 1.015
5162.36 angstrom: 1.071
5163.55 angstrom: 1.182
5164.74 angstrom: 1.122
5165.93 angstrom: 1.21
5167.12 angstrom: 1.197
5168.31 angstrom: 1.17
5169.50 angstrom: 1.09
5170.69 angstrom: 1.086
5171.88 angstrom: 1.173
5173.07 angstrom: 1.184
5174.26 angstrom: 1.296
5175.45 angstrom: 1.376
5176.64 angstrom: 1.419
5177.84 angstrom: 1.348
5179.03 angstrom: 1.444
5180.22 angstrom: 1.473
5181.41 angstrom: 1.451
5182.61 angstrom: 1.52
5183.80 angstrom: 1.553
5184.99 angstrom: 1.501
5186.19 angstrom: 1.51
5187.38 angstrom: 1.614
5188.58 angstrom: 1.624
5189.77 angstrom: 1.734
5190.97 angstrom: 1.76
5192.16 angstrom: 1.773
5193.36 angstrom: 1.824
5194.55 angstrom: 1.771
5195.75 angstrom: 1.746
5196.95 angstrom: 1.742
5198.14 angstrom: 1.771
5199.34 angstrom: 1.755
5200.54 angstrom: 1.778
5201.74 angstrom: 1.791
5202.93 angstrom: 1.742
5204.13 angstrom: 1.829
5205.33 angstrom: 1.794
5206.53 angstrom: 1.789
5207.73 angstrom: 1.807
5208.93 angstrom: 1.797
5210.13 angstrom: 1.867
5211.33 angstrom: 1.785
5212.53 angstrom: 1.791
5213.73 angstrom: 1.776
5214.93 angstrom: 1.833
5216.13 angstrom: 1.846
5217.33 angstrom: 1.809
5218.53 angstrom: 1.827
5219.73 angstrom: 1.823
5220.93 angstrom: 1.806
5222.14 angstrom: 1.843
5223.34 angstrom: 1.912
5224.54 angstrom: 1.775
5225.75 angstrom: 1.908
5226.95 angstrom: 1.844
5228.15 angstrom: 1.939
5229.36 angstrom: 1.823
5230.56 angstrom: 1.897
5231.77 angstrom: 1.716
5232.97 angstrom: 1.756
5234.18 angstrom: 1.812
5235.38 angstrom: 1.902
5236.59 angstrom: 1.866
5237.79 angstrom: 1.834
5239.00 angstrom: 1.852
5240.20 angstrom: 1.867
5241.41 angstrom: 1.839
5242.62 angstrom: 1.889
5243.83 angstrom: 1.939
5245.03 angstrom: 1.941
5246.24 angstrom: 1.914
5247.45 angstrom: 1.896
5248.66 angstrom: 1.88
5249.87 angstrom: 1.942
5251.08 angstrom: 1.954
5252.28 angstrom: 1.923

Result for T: -2.1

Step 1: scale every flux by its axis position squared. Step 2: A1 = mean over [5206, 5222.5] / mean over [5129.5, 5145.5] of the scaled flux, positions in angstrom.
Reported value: 1.7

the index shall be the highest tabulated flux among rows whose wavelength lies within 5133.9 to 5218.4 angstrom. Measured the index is 1.867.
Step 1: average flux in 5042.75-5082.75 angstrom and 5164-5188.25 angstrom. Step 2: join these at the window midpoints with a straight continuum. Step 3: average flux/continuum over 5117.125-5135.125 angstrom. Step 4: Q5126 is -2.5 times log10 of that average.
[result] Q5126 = 0.36 mag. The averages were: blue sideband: 1.65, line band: 1.06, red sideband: 1.34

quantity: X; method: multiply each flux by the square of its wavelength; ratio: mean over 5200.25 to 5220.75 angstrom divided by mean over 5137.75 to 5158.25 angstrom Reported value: 1.75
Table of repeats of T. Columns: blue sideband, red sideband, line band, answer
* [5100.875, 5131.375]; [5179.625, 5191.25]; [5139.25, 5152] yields 2.26 angstrom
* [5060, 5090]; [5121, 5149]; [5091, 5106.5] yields 0.54 angstrom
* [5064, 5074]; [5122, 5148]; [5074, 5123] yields 2.80 angstrom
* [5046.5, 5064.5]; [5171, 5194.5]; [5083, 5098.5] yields 0.25 angstrom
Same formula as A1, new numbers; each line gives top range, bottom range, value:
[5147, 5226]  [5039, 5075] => 0.96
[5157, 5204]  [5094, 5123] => 1.32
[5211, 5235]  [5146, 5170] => 1.70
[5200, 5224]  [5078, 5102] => 1.21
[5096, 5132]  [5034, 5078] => 0.68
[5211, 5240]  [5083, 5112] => 1.38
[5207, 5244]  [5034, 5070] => 1.19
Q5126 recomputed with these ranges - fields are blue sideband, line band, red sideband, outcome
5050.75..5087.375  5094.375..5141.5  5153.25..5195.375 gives 0.33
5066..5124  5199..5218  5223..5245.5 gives -0.02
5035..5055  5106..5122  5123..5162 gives 0.25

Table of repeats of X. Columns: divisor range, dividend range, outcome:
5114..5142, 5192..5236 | 1.77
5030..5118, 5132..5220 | 0.97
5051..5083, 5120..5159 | 0.66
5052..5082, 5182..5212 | 1.10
